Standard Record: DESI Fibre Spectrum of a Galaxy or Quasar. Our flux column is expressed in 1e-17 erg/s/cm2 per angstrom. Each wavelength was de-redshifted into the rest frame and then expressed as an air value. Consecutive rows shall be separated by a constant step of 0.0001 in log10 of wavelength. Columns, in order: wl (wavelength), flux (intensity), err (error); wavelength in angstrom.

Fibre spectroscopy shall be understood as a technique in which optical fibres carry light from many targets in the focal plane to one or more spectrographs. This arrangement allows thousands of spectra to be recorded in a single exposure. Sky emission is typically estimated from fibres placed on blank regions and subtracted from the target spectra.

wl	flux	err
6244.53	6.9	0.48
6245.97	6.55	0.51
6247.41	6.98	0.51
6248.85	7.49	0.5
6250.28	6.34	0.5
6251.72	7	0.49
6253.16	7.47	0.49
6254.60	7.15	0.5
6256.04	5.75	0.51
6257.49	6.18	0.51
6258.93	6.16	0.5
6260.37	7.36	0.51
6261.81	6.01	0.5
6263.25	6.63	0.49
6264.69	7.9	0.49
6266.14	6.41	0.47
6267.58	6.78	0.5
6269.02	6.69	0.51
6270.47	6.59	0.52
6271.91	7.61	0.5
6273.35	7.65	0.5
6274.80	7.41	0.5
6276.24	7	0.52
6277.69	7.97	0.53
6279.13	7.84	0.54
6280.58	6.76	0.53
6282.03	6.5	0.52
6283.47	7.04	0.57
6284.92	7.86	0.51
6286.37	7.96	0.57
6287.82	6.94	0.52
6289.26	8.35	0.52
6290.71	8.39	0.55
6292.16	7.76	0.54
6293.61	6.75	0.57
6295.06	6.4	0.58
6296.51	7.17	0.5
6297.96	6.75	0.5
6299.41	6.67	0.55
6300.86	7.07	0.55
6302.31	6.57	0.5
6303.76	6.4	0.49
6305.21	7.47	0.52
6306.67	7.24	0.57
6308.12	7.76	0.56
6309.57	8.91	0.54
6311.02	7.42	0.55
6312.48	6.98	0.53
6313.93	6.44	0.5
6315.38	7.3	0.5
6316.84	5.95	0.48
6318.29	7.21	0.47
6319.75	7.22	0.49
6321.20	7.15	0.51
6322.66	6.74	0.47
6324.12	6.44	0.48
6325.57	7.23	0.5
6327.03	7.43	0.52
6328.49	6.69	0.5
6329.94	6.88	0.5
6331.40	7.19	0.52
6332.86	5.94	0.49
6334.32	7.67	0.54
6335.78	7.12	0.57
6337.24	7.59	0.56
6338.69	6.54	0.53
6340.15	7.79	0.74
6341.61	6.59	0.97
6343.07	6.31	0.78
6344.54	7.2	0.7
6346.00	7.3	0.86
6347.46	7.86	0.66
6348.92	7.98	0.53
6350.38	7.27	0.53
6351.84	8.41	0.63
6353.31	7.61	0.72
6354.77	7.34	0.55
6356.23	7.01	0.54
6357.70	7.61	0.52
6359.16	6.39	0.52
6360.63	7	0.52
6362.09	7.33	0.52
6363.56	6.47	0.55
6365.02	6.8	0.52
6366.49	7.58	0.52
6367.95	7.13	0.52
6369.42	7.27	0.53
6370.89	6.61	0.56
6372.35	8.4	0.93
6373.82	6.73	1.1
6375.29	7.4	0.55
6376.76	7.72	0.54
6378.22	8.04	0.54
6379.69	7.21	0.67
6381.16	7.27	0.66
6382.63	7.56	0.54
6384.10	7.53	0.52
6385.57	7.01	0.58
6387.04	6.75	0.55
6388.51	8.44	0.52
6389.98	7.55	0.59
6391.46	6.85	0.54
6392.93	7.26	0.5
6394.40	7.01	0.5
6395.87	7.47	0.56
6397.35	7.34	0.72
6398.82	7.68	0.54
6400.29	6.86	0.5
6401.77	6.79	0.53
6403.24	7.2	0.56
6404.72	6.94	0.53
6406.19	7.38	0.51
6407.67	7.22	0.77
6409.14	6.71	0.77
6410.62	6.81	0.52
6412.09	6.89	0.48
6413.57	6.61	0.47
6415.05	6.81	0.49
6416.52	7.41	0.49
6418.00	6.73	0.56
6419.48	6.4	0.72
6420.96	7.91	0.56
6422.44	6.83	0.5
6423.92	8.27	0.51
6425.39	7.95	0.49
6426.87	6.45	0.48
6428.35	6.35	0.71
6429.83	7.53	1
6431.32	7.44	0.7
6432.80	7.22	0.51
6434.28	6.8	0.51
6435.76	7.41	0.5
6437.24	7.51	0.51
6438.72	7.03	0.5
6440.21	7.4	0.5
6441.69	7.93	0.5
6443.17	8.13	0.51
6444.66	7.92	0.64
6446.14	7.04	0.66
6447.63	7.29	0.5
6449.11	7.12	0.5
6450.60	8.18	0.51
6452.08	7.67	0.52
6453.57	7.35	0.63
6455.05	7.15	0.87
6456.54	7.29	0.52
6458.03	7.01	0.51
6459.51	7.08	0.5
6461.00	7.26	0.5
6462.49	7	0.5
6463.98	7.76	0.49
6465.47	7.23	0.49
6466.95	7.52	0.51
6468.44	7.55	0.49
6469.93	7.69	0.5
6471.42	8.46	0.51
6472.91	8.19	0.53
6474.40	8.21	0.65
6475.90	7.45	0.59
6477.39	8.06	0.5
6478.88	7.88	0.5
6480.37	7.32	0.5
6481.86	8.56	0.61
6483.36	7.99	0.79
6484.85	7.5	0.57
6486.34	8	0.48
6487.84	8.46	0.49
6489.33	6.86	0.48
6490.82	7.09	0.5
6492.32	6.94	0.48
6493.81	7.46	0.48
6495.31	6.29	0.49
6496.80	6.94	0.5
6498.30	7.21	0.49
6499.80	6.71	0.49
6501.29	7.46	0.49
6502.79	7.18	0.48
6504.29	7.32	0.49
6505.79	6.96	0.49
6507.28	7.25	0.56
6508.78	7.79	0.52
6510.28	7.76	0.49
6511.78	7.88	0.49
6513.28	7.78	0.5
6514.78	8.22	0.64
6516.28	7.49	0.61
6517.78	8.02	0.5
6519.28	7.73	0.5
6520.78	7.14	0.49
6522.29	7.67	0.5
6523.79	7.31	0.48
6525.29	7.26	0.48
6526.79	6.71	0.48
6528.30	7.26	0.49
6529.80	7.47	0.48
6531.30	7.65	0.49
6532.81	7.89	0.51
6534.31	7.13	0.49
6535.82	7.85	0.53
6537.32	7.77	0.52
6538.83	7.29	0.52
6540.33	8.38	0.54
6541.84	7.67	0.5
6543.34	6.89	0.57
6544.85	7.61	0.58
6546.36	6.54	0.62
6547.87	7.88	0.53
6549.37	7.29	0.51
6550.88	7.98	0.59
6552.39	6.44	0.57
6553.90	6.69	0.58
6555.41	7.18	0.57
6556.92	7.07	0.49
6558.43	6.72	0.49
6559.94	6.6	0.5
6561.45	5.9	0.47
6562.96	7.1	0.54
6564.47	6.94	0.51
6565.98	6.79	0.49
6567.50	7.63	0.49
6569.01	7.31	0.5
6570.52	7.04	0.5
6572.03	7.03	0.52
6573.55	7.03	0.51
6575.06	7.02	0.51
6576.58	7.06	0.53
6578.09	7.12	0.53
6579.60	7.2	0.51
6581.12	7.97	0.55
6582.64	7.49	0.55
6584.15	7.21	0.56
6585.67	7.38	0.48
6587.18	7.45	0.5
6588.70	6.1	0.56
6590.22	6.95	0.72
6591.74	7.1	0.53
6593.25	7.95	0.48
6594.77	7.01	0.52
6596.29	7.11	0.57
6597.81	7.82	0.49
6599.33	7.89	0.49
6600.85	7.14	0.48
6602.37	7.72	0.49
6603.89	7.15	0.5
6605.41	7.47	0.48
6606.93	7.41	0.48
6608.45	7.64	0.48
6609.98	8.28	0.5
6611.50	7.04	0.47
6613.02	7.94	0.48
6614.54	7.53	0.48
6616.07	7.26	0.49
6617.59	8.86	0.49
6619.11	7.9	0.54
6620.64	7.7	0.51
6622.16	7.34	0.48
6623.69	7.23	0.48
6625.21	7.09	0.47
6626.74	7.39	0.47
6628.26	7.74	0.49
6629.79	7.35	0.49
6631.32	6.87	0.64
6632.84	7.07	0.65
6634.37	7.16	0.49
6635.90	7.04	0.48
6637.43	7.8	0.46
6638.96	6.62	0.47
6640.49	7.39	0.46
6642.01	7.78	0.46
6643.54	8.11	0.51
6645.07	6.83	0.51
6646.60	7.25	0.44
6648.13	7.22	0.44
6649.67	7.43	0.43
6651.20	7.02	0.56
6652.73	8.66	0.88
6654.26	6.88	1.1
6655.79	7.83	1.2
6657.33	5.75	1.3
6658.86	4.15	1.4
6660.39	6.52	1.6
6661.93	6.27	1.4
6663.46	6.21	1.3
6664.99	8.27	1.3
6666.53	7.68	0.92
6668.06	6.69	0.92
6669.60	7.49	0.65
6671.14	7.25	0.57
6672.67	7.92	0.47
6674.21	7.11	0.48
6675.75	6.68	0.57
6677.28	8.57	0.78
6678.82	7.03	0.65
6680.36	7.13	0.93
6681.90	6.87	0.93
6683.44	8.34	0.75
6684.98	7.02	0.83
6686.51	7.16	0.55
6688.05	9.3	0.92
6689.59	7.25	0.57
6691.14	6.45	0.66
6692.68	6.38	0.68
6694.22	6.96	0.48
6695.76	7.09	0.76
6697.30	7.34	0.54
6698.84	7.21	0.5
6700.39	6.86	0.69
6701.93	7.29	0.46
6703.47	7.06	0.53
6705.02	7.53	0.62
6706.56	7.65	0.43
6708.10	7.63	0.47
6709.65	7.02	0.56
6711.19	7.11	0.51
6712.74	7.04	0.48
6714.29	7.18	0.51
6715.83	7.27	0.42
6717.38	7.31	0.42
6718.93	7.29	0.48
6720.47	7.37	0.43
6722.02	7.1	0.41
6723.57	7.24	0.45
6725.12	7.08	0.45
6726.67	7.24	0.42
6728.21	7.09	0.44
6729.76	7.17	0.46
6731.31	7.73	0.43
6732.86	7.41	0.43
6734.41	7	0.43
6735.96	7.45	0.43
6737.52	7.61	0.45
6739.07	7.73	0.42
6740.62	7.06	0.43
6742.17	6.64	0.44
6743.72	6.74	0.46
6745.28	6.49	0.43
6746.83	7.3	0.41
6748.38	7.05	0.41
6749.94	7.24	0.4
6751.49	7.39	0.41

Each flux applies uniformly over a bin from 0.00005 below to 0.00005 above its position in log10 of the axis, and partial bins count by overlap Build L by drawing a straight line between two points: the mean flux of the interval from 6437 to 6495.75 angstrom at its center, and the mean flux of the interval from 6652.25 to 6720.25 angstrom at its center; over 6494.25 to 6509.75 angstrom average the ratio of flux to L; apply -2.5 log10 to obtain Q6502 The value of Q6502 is 0.05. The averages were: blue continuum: 7.55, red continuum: 7.17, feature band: 7.13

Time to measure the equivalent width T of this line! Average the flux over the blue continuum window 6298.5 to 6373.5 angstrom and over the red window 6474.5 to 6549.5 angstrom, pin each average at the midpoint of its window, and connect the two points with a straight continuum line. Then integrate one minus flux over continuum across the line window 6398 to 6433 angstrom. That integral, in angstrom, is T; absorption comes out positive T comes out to 1.0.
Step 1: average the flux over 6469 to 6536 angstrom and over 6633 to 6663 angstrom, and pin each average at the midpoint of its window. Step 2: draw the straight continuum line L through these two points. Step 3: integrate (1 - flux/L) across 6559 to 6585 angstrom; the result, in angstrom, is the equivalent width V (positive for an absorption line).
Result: 0.8 angstrom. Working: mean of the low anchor 7.54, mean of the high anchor 7.03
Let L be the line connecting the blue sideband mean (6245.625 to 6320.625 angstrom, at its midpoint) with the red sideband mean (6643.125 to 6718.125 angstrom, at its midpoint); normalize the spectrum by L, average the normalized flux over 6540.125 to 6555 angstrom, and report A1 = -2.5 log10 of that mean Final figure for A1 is -0.02 mag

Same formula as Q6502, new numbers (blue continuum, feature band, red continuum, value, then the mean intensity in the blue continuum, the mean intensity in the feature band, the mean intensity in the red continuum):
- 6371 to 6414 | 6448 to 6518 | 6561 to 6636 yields -0.034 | 7.26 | 7.52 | 7.33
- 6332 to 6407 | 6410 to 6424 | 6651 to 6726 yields 0.035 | 7.26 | 7.01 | 7.18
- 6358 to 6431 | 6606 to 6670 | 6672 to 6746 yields -0.006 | 7.18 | 7.28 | 7.25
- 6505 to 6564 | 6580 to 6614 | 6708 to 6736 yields -0.014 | 7.36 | 7.42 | 7.23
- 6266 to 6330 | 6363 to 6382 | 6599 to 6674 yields -0.015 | 7.16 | 7.29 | 7.31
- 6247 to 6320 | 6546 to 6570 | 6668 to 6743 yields 0.031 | 7.09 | 7.01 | 7.28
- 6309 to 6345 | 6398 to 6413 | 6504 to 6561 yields 0.019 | 7.03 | 7.05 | 7.4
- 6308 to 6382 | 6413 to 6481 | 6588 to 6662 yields -0.026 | 7.2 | 7.41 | 7.29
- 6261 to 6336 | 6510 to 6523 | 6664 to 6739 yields -0.075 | 7.12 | 7.74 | 7.31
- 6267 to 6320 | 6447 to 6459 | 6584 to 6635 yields -0.010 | 7.21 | 7.38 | 7.42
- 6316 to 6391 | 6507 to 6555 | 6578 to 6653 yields -0.021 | 7.2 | 7.49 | 7.42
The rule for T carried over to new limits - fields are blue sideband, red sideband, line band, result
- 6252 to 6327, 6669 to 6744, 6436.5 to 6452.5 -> -0.9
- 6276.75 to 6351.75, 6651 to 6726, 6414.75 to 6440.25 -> 0.0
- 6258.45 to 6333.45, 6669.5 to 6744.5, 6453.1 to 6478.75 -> -1.4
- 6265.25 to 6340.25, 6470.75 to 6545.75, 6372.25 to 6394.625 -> -0.3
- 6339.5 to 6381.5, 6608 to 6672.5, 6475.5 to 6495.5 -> -0.9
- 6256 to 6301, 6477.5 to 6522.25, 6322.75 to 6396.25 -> 0.1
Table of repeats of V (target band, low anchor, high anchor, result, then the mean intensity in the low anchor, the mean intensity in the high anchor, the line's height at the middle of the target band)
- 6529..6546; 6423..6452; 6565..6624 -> -0.4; 7.42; 7.39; 7.4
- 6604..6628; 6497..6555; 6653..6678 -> -1.5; 7.43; 6.99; 7.14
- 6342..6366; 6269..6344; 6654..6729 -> -0.3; 7.14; 7.15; 7.14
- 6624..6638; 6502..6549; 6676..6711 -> 0.2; 7.51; 7.31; 7.38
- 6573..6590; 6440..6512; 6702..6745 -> 0.5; 7.5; 7.24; 7.39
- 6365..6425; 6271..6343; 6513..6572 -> -0.1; 7.17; 7.31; 7.22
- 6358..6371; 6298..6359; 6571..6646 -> 0.3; 7.15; 7.38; 7.18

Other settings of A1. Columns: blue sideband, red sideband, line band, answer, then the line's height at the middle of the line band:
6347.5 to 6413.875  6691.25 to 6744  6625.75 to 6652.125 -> -0.01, 7.21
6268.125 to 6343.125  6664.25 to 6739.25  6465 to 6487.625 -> -0.09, 7.22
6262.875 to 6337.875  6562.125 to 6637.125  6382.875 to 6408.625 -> -0.01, 7.21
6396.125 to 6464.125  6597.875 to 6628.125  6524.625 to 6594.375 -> 0.04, 7.49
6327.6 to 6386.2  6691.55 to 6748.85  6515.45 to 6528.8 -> -0.03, 7.21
